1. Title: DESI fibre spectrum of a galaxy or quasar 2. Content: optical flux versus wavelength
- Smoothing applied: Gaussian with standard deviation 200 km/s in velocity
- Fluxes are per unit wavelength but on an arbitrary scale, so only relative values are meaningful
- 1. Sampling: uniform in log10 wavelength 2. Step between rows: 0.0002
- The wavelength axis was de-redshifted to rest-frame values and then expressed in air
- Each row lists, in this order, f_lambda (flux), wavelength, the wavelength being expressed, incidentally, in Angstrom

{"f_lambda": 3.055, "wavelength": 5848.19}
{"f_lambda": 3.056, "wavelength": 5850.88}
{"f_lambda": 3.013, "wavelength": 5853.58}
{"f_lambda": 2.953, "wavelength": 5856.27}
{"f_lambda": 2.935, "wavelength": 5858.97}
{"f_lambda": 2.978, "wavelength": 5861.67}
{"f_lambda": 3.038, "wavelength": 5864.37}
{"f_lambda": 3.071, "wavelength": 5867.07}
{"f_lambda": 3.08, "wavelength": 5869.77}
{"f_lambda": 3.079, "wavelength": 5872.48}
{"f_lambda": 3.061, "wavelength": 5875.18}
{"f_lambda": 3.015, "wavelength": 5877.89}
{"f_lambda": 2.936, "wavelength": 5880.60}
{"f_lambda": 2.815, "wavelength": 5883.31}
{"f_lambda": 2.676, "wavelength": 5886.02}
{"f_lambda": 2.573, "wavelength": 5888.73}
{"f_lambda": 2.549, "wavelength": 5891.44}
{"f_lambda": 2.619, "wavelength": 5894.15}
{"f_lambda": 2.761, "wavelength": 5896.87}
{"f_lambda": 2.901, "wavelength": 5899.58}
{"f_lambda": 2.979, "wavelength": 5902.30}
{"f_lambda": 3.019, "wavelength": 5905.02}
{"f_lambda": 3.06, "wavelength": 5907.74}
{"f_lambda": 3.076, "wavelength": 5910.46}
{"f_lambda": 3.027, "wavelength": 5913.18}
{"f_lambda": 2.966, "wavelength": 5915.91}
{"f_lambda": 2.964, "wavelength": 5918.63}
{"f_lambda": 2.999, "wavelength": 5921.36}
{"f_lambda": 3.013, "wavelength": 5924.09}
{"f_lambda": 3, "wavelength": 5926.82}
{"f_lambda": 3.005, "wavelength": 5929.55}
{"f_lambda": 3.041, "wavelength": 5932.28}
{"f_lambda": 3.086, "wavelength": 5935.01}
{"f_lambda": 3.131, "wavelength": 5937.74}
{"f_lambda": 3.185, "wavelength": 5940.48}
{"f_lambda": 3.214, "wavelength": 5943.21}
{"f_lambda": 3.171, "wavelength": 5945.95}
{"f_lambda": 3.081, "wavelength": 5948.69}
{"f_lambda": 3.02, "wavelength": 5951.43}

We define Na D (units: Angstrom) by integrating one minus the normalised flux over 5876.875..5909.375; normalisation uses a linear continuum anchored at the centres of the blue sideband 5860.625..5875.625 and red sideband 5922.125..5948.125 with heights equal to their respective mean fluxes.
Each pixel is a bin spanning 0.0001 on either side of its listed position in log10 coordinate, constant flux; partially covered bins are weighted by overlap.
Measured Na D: 2.6 Angstrom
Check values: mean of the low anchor 3.05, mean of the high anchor 3.09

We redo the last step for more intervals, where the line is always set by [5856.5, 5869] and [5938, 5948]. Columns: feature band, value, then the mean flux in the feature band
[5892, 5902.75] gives 1.0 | 2.78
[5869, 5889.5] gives 0.9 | 2.91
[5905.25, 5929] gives 0.8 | 3.01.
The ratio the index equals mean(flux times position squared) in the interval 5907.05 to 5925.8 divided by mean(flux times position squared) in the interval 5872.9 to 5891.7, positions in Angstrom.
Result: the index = 1.08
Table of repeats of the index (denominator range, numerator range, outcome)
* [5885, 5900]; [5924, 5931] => 1.14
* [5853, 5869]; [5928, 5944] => 1.06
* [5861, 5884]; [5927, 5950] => 1.06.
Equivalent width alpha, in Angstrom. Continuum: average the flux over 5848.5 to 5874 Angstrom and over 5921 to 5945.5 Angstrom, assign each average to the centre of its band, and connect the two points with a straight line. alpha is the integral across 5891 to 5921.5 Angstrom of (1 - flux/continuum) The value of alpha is 1.4 Angstrom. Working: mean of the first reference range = 3.02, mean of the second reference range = 3.08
